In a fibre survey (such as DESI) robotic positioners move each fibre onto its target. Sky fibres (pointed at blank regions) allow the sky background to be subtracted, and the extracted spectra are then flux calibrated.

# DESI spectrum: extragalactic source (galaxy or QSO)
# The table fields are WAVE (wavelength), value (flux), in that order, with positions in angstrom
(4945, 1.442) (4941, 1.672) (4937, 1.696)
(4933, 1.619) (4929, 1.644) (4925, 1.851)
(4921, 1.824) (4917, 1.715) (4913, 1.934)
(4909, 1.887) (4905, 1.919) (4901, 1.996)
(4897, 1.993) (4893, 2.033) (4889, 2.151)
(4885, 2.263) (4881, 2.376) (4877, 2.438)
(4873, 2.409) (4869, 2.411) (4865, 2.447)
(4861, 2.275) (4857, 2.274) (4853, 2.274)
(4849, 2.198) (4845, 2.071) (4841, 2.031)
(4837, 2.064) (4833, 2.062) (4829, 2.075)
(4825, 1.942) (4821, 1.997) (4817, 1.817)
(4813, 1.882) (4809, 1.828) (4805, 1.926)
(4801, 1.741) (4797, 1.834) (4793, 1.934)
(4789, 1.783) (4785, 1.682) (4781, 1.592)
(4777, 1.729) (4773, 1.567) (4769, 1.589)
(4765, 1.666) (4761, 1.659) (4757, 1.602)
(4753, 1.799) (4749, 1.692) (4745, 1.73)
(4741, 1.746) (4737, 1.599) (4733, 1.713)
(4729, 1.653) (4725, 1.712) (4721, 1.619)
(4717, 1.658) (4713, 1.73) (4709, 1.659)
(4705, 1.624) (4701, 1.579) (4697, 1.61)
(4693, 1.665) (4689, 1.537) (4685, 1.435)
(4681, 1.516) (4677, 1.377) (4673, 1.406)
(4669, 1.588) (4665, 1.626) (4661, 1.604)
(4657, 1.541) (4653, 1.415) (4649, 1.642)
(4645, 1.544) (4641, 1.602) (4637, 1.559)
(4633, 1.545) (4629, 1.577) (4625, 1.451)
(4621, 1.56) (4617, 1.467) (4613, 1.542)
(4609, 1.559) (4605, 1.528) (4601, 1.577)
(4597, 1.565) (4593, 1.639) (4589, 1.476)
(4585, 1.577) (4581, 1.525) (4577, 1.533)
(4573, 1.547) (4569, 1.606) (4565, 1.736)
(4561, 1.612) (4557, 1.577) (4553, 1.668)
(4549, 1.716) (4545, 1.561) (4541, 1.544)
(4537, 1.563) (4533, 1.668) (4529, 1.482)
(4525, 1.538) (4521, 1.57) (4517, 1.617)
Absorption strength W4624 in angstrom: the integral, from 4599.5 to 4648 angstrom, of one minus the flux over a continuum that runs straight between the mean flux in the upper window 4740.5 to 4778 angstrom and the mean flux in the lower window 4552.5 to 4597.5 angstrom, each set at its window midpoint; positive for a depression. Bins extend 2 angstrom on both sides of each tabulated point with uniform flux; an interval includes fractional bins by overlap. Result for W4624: 2.0 angstrom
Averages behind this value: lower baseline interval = 1.59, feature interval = 1.54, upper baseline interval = 1.67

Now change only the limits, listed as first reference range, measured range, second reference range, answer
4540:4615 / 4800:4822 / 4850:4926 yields 1.47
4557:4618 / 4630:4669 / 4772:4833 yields 1.87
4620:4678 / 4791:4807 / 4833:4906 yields 1.05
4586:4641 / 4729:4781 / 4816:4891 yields 6.90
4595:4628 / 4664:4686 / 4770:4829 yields 1.87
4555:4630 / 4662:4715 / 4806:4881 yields 6.45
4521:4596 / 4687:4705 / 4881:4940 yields 1.17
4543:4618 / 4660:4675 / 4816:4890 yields 1.88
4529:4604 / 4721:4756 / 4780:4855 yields 2.51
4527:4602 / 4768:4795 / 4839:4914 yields 4.06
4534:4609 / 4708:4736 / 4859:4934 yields 2.07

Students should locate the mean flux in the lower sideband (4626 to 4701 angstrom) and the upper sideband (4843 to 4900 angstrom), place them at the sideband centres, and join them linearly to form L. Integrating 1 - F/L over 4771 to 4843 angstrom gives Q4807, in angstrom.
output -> 6.2 angstrom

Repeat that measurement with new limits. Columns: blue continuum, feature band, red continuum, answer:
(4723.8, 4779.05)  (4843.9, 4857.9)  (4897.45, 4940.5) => -3.6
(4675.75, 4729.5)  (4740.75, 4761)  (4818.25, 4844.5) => 0.6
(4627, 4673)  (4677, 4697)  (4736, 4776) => 0.9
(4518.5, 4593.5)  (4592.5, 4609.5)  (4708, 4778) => 0.4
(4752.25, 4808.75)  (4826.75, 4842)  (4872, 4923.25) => -1.4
